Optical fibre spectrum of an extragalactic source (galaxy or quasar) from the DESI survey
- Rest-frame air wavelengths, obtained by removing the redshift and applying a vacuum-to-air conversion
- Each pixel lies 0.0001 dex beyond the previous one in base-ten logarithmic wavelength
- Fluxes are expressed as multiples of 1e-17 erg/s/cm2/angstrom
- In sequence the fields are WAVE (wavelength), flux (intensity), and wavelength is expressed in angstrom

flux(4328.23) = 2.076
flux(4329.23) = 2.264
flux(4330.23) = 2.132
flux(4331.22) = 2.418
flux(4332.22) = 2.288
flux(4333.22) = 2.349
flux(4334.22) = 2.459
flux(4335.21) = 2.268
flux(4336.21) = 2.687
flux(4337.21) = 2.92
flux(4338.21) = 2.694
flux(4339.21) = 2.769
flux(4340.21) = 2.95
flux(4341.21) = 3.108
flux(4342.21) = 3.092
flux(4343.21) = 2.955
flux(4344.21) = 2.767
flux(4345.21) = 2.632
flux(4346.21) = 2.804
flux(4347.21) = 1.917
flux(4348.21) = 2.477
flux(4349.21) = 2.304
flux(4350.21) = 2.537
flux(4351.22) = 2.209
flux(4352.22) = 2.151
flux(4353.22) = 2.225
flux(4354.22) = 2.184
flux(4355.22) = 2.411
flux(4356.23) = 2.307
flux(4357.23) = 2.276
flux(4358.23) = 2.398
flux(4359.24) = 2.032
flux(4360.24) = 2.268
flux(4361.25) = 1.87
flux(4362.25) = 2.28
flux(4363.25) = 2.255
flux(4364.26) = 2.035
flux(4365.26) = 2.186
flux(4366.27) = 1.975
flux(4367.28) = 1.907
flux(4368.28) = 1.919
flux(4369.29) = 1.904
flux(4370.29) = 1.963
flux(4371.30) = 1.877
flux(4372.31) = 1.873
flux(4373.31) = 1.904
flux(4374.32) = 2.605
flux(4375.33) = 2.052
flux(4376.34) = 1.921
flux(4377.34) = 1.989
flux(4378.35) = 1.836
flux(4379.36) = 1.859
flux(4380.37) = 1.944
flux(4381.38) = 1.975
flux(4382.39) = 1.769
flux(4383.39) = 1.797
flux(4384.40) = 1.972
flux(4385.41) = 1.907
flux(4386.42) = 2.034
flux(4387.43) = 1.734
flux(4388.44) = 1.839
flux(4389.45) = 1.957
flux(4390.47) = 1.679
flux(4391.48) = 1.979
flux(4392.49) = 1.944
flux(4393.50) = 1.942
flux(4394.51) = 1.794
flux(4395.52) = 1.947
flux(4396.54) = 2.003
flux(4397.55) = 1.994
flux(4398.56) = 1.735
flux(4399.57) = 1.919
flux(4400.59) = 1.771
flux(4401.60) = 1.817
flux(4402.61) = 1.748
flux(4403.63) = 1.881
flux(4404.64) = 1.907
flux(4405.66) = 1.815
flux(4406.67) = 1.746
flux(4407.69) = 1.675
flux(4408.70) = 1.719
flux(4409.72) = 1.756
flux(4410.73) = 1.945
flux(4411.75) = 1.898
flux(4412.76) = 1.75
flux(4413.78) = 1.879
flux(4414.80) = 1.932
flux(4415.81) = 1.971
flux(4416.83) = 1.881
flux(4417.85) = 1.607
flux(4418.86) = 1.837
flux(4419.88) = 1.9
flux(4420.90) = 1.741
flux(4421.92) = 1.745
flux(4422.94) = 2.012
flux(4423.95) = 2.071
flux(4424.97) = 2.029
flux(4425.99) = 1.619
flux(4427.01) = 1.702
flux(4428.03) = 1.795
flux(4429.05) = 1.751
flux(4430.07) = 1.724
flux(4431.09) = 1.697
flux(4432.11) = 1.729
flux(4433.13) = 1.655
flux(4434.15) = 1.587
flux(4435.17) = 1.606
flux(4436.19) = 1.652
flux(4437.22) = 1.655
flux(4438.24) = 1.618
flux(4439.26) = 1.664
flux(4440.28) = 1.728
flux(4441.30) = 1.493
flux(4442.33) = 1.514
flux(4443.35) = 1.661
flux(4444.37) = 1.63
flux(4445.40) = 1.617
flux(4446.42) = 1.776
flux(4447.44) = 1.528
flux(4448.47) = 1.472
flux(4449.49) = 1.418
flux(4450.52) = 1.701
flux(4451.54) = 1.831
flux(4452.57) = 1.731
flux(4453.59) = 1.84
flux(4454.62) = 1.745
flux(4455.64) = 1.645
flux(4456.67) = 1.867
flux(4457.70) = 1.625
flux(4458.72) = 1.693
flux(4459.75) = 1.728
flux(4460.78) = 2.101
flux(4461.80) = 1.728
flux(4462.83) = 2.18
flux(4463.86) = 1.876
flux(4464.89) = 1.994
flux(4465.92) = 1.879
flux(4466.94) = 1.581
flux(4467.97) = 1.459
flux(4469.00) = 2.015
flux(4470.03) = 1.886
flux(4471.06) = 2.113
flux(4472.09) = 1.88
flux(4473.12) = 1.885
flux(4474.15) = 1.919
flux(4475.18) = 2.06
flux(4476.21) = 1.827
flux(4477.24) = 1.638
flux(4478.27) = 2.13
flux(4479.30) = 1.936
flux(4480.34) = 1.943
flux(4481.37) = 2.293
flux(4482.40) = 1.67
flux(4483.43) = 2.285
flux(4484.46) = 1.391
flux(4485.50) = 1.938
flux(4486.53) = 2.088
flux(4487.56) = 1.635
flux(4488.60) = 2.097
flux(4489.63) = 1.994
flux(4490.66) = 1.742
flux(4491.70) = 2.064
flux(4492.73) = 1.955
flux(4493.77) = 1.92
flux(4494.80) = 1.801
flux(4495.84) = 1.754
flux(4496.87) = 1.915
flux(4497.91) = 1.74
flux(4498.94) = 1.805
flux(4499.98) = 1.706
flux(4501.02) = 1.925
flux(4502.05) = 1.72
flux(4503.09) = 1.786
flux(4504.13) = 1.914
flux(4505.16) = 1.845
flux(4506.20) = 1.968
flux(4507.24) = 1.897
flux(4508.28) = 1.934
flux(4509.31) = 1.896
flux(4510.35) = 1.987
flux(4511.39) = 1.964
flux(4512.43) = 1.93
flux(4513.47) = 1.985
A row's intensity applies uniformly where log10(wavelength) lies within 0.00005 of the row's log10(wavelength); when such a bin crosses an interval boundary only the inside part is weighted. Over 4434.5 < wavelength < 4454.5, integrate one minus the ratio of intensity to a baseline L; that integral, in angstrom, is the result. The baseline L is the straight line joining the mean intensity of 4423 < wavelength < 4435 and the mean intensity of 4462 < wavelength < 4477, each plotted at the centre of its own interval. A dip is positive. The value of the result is 1.9 angstrom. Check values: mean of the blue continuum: 1.77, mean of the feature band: 1.64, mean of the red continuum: 1.89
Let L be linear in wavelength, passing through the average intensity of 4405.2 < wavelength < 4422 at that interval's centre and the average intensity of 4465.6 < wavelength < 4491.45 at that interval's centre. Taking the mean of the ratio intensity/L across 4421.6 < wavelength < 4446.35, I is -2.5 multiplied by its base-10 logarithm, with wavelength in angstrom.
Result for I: 0.08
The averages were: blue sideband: 1.81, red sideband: 1.89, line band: 1.71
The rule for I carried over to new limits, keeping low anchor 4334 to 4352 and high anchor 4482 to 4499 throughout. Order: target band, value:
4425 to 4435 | 0.27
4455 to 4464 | 0.12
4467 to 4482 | 0.02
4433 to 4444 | 0.30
